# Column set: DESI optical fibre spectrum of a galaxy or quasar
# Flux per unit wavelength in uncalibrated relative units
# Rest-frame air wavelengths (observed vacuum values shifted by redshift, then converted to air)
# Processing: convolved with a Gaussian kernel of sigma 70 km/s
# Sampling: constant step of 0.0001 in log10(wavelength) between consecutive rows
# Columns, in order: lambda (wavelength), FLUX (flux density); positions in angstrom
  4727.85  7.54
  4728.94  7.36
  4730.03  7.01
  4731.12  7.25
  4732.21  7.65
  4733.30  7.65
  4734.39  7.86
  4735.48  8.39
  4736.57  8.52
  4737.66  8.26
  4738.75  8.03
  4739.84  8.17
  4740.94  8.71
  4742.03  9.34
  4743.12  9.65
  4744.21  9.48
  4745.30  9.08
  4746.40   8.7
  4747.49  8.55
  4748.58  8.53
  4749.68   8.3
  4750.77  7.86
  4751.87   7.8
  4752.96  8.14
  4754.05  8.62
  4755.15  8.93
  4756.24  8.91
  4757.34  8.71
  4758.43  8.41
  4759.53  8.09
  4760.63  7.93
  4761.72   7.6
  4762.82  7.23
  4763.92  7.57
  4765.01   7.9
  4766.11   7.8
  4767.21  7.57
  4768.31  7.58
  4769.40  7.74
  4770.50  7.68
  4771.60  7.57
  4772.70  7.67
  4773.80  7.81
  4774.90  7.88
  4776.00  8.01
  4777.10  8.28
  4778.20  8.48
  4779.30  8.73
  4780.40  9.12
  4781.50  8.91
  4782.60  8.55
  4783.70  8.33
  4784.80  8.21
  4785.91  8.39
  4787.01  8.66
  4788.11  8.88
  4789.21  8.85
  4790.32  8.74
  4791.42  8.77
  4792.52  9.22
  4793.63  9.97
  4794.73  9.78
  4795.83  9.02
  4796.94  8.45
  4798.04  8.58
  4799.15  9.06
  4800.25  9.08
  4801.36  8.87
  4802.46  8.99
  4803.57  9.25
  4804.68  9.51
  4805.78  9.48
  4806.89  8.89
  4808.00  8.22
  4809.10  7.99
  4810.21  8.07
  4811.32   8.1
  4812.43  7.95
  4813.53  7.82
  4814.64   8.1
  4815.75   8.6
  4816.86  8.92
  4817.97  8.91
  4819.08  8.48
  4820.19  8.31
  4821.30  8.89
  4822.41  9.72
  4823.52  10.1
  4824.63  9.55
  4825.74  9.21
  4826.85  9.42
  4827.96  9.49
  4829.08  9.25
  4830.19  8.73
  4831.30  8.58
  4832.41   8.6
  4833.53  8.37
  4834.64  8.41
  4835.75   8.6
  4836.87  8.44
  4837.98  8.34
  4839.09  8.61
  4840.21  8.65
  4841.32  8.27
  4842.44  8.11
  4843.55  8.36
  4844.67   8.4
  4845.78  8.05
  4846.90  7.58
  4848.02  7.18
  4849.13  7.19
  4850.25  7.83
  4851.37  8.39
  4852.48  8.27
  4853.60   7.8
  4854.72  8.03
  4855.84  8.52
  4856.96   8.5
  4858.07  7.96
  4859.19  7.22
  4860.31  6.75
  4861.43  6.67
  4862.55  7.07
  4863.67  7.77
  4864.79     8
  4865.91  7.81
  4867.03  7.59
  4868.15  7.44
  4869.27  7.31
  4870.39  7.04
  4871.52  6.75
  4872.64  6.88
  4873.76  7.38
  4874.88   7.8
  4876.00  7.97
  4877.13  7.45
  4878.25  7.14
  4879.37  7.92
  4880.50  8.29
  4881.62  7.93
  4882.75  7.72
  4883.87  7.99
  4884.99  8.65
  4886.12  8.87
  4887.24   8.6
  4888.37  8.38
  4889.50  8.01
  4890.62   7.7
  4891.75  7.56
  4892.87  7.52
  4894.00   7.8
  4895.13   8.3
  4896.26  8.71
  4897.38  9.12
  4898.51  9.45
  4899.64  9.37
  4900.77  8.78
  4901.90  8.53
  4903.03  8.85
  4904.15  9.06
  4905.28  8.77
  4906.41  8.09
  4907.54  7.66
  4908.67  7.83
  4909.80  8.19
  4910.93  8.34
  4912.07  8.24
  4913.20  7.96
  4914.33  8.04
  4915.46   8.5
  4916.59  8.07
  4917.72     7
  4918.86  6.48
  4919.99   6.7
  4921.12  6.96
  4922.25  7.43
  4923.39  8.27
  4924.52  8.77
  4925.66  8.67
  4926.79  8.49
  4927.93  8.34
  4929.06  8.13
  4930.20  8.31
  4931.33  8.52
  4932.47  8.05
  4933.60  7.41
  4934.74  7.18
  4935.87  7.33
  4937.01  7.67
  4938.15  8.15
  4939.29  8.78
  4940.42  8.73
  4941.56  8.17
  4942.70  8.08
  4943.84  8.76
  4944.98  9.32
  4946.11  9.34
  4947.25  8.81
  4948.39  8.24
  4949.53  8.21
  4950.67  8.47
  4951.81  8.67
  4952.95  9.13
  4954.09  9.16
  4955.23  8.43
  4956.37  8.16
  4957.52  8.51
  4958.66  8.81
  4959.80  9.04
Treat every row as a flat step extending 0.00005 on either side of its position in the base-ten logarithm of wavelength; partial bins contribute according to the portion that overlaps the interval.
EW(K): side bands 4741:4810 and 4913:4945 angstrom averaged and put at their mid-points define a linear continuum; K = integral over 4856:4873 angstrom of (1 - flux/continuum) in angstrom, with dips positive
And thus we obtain 1.6 angstrom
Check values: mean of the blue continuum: 8.51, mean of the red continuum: 7.99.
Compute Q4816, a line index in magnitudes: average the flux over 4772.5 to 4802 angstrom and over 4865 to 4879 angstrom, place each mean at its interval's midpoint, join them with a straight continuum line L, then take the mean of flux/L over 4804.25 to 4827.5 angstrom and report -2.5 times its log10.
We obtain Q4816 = -0.07 mag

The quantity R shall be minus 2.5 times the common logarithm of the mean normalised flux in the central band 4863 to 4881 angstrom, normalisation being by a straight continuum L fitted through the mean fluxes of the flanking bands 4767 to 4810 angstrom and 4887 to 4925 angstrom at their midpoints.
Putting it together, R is 0.10 mag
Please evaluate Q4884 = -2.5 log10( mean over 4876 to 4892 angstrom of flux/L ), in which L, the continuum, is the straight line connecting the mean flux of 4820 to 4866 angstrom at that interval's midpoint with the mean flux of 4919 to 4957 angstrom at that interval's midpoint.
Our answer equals 0.04 mag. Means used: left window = 8.31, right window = 8.25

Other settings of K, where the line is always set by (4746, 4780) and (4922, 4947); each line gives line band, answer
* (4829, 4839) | -0.48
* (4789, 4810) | -2.18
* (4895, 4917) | -0.66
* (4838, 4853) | 0.19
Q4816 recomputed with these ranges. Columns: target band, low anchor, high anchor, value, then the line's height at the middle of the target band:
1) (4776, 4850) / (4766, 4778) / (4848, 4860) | -0.11 mag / 7.85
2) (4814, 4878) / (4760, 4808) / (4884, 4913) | 0.04 mag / 8.44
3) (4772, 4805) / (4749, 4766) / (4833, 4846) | -0.06 mag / 8.23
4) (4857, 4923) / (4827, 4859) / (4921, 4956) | 0.06 mag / 8.32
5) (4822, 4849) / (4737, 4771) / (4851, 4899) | -0.08 mag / 8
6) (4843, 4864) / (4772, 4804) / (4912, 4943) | 0.08 mag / 8.34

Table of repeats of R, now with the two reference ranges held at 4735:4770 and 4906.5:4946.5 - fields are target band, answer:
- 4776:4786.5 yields -0.03 mag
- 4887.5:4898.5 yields -0.01 mag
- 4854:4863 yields 0.08 mag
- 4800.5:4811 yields -0.07 mag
